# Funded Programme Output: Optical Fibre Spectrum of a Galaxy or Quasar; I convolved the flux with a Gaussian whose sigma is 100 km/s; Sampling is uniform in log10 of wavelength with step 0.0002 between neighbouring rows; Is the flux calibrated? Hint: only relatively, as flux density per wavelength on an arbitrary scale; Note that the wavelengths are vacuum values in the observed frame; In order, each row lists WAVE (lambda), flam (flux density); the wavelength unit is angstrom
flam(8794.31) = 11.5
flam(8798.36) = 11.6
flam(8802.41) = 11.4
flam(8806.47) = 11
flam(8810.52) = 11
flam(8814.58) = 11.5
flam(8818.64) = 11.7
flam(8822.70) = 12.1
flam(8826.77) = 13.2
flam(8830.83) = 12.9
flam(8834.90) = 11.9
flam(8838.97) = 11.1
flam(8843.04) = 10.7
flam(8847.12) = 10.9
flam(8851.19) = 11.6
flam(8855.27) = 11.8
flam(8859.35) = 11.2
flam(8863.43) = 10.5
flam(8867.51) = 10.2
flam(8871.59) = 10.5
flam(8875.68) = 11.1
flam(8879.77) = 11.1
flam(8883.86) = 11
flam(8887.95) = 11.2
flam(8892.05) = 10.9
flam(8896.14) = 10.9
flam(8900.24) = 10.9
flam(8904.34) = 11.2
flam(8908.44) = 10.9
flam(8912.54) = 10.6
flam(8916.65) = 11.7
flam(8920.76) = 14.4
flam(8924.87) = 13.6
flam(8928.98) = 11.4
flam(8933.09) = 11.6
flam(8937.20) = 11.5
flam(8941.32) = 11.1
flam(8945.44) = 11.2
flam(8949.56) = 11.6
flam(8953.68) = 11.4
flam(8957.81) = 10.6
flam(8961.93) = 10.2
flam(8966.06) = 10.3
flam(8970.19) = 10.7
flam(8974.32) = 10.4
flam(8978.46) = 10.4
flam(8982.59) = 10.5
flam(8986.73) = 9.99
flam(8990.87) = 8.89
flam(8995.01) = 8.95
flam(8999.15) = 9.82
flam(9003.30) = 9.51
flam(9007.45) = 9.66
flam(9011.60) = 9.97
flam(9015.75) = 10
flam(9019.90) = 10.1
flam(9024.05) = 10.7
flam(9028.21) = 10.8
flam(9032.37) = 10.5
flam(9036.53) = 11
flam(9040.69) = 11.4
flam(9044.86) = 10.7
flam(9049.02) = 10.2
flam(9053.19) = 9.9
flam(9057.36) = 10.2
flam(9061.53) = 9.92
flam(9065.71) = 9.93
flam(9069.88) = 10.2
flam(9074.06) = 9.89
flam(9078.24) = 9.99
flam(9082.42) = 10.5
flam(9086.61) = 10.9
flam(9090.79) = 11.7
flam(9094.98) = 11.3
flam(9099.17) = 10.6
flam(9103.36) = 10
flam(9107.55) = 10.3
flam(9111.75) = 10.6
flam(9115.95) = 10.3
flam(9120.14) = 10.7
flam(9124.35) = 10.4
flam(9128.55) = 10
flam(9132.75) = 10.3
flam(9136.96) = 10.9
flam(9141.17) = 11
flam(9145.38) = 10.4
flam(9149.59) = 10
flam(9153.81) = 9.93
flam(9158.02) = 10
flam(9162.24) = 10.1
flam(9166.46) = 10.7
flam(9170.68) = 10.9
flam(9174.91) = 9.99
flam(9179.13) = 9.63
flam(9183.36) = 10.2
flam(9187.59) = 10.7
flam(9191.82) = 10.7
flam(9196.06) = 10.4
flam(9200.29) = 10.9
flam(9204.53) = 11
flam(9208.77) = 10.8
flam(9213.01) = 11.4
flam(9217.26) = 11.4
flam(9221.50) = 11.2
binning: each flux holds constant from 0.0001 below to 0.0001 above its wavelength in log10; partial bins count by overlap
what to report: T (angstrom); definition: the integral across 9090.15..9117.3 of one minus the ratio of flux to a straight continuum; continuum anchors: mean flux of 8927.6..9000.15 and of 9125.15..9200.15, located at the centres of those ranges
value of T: -0.6 angstrom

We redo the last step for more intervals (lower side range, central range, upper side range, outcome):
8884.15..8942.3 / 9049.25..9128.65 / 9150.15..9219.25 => 3.65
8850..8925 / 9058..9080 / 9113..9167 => 1.27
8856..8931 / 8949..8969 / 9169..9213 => 0.69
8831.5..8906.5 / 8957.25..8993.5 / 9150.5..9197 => 2.06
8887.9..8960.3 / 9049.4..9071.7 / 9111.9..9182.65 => 1.53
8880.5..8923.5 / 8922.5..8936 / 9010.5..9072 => -1.22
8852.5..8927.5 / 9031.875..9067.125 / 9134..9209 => 1.32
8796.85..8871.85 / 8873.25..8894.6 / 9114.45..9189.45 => 0.41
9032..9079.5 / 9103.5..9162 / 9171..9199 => -0.14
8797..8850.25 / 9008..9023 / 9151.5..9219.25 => 1.38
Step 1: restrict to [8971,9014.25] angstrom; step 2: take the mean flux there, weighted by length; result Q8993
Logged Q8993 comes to 9.84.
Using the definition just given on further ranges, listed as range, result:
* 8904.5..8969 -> 11.5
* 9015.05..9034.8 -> 10.5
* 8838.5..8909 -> 11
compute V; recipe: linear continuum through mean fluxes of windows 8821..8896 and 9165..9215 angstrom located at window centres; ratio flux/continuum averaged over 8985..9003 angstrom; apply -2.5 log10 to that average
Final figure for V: 0.17 mag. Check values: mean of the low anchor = 11.3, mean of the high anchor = 10.6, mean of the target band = 9.41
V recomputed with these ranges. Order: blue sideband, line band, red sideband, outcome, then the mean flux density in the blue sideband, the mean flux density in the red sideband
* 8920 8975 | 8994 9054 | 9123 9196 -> 0.08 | 11.4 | 10.3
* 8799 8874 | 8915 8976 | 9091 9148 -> -0.04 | 11.4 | 10.6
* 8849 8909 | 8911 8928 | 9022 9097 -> -0.15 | 11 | 10.5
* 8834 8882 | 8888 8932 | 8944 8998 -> -0.09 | 11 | 10.4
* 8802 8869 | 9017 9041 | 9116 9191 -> 0.01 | 11.5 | 10.4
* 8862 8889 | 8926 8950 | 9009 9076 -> -0.08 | 10.8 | 10.3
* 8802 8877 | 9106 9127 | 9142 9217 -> 0.02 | 11.4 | 10.5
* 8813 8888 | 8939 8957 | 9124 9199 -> -0.02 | 11.4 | 10.4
